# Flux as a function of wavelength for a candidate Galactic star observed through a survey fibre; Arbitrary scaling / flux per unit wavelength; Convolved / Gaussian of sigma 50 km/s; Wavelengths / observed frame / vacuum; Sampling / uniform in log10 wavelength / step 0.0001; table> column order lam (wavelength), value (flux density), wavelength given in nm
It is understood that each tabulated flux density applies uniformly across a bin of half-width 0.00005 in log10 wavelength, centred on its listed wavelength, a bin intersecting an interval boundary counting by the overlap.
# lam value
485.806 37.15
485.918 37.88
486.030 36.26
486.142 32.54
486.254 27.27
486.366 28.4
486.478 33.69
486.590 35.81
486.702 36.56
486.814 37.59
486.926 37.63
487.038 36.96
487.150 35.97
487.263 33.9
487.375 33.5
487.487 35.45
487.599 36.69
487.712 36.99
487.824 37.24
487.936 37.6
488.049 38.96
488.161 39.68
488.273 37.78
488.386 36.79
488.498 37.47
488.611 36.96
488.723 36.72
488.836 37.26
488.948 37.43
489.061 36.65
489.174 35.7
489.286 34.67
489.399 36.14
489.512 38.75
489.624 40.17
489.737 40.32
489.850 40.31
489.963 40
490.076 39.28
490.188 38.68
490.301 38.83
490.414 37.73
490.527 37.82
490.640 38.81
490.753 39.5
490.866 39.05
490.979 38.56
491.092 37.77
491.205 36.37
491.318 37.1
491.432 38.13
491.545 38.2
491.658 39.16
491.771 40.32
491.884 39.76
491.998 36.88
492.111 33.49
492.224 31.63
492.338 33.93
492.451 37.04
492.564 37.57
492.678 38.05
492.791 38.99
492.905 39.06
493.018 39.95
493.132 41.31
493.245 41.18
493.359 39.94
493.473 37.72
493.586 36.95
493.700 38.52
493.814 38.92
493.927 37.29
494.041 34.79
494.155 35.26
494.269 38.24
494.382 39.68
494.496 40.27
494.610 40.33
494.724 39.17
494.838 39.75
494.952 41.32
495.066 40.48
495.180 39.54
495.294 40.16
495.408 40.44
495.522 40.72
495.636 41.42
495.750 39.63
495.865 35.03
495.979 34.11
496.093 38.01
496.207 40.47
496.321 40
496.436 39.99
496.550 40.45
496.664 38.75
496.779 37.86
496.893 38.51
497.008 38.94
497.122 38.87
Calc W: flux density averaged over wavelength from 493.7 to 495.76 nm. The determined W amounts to 39.3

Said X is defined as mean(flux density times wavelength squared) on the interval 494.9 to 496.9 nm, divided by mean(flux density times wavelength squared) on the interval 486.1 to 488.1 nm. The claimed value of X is 1.2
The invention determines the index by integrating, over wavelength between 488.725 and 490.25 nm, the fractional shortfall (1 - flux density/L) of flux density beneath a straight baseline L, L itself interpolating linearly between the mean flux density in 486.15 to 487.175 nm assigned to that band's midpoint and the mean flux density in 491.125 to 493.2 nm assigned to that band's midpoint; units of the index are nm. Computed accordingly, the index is -0.09 nm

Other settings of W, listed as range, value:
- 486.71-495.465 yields 38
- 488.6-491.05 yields 38.2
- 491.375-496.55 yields 38.5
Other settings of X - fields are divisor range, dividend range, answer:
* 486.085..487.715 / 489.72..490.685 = 1.15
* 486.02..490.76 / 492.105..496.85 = 1.07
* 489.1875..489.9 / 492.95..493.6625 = 1.05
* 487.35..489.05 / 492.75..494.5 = 1.06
